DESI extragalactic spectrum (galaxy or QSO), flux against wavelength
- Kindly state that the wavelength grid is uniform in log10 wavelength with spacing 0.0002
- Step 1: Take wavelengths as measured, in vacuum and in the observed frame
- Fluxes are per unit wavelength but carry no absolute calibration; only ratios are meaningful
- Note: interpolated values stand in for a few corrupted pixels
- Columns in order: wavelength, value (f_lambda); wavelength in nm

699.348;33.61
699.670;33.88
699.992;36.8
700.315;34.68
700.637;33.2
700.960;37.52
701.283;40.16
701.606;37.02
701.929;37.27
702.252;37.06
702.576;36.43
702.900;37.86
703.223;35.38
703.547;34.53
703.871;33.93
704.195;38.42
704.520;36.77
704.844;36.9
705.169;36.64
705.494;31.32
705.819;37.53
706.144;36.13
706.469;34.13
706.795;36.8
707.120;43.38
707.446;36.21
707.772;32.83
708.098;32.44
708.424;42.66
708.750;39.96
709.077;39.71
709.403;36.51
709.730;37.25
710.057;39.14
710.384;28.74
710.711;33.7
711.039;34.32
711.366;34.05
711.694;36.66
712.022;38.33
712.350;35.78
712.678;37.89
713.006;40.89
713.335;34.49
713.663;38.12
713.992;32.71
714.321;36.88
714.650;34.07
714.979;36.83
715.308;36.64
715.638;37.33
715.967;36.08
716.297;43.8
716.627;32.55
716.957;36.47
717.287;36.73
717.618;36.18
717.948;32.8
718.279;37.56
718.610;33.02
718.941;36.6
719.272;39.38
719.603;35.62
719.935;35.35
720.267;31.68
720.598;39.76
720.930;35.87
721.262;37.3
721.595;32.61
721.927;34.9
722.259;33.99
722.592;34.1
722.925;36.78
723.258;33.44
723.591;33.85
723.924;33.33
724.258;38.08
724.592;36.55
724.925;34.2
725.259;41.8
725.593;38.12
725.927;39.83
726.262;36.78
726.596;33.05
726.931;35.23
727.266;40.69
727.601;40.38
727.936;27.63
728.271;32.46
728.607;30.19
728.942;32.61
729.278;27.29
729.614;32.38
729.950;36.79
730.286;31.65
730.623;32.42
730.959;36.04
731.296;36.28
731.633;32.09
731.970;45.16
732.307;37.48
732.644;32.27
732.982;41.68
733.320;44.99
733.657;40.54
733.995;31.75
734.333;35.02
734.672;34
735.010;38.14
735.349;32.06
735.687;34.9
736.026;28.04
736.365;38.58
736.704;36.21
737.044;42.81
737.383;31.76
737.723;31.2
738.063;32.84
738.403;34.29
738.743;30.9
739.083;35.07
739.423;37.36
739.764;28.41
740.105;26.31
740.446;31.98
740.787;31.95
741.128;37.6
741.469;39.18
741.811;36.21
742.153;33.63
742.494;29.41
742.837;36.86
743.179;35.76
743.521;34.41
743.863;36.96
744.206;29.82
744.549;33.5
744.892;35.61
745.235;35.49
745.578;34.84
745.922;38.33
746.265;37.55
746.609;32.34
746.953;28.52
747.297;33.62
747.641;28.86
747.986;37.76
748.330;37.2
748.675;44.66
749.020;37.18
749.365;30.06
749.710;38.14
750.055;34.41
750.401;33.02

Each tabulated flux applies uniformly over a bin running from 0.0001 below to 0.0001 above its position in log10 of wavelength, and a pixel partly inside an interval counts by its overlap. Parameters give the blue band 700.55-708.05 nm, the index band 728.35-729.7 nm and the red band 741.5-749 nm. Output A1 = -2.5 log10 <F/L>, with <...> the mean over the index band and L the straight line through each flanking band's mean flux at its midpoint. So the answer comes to 0.161 mag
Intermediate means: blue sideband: 36.4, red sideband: 35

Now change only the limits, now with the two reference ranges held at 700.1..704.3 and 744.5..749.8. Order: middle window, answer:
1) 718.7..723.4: 0.01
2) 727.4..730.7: 0.10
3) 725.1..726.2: -0.11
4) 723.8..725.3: -0.02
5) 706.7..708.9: -0.04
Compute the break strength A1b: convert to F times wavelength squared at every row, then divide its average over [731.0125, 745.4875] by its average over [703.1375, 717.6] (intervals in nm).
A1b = 1.0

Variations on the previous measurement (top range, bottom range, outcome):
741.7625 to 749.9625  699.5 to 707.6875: 1.08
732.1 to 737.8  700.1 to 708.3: 1.09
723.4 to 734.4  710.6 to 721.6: 1.02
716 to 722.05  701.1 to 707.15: 1.03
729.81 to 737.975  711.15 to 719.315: 1.04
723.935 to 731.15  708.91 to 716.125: 1.01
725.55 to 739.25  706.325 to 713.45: 1.02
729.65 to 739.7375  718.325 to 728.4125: 1.02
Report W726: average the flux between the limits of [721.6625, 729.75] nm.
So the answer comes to 34.9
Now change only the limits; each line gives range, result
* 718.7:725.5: 35.8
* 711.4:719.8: 36.5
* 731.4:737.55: 36.5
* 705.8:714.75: 36.5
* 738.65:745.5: 33.9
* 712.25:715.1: 36.4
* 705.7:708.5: 36.7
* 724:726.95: 37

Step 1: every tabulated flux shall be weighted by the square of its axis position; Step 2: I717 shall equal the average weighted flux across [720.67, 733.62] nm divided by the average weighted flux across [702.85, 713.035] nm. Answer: 1.03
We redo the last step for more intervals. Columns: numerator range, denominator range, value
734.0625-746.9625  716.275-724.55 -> 1.02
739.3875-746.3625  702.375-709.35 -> 1.03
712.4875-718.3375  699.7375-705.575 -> 1.04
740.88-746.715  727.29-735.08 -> 1.03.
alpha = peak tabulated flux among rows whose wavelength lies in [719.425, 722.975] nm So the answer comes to 39.76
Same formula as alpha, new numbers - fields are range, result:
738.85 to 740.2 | 37.36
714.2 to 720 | 43.8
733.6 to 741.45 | 42.81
